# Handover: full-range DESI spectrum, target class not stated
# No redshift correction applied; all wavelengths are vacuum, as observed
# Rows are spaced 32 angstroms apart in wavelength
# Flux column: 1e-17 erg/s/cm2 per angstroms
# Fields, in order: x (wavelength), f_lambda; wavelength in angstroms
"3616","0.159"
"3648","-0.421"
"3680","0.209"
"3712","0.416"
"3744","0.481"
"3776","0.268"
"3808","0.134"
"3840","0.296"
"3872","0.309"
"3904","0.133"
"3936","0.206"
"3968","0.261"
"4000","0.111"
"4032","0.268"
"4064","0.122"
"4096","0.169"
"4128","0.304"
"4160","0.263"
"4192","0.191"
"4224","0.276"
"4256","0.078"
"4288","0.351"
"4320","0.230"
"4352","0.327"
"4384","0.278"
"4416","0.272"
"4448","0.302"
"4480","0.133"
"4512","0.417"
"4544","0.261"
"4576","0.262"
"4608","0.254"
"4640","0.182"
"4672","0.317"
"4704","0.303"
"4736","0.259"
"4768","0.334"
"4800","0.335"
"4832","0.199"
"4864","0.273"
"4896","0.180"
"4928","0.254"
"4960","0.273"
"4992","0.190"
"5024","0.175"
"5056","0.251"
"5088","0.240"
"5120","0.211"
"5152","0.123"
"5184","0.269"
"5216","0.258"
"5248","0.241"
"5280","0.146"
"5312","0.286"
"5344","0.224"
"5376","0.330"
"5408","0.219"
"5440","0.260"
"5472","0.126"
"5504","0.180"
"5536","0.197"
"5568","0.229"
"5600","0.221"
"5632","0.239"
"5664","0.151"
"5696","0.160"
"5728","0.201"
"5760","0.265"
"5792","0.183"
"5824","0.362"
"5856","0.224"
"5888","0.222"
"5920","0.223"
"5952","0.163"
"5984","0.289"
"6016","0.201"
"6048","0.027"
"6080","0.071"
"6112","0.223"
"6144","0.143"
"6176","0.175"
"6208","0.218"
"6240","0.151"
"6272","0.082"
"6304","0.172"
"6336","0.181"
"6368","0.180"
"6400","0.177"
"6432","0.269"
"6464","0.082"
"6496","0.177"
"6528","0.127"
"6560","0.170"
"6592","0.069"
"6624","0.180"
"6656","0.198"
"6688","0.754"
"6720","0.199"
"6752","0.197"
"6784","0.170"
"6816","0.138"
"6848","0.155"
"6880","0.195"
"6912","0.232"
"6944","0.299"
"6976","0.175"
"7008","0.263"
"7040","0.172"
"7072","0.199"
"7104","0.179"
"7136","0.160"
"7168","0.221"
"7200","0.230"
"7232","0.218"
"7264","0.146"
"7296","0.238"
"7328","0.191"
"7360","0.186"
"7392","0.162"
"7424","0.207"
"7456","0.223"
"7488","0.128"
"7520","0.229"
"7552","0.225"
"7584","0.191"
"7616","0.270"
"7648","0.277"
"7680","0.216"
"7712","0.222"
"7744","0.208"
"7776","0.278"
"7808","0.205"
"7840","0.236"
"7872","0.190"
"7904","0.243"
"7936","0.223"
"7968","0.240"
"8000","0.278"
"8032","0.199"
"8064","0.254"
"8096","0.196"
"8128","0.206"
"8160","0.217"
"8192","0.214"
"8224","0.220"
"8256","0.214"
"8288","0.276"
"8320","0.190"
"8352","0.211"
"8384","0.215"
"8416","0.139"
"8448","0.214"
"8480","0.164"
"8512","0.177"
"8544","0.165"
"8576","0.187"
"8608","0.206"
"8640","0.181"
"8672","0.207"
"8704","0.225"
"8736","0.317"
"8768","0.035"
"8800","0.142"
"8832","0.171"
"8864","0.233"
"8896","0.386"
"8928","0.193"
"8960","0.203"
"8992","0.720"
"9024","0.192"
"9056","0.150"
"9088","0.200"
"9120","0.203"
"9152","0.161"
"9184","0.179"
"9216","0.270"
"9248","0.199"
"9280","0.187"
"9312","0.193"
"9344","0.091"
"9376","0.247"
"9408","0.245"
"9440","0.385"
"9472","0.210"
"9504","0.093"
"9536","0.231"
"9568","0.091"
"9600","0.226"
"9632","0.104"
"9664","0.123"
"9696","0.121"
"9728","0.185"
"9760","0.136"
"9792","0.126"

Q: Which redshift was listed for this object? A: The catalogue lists 0.793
